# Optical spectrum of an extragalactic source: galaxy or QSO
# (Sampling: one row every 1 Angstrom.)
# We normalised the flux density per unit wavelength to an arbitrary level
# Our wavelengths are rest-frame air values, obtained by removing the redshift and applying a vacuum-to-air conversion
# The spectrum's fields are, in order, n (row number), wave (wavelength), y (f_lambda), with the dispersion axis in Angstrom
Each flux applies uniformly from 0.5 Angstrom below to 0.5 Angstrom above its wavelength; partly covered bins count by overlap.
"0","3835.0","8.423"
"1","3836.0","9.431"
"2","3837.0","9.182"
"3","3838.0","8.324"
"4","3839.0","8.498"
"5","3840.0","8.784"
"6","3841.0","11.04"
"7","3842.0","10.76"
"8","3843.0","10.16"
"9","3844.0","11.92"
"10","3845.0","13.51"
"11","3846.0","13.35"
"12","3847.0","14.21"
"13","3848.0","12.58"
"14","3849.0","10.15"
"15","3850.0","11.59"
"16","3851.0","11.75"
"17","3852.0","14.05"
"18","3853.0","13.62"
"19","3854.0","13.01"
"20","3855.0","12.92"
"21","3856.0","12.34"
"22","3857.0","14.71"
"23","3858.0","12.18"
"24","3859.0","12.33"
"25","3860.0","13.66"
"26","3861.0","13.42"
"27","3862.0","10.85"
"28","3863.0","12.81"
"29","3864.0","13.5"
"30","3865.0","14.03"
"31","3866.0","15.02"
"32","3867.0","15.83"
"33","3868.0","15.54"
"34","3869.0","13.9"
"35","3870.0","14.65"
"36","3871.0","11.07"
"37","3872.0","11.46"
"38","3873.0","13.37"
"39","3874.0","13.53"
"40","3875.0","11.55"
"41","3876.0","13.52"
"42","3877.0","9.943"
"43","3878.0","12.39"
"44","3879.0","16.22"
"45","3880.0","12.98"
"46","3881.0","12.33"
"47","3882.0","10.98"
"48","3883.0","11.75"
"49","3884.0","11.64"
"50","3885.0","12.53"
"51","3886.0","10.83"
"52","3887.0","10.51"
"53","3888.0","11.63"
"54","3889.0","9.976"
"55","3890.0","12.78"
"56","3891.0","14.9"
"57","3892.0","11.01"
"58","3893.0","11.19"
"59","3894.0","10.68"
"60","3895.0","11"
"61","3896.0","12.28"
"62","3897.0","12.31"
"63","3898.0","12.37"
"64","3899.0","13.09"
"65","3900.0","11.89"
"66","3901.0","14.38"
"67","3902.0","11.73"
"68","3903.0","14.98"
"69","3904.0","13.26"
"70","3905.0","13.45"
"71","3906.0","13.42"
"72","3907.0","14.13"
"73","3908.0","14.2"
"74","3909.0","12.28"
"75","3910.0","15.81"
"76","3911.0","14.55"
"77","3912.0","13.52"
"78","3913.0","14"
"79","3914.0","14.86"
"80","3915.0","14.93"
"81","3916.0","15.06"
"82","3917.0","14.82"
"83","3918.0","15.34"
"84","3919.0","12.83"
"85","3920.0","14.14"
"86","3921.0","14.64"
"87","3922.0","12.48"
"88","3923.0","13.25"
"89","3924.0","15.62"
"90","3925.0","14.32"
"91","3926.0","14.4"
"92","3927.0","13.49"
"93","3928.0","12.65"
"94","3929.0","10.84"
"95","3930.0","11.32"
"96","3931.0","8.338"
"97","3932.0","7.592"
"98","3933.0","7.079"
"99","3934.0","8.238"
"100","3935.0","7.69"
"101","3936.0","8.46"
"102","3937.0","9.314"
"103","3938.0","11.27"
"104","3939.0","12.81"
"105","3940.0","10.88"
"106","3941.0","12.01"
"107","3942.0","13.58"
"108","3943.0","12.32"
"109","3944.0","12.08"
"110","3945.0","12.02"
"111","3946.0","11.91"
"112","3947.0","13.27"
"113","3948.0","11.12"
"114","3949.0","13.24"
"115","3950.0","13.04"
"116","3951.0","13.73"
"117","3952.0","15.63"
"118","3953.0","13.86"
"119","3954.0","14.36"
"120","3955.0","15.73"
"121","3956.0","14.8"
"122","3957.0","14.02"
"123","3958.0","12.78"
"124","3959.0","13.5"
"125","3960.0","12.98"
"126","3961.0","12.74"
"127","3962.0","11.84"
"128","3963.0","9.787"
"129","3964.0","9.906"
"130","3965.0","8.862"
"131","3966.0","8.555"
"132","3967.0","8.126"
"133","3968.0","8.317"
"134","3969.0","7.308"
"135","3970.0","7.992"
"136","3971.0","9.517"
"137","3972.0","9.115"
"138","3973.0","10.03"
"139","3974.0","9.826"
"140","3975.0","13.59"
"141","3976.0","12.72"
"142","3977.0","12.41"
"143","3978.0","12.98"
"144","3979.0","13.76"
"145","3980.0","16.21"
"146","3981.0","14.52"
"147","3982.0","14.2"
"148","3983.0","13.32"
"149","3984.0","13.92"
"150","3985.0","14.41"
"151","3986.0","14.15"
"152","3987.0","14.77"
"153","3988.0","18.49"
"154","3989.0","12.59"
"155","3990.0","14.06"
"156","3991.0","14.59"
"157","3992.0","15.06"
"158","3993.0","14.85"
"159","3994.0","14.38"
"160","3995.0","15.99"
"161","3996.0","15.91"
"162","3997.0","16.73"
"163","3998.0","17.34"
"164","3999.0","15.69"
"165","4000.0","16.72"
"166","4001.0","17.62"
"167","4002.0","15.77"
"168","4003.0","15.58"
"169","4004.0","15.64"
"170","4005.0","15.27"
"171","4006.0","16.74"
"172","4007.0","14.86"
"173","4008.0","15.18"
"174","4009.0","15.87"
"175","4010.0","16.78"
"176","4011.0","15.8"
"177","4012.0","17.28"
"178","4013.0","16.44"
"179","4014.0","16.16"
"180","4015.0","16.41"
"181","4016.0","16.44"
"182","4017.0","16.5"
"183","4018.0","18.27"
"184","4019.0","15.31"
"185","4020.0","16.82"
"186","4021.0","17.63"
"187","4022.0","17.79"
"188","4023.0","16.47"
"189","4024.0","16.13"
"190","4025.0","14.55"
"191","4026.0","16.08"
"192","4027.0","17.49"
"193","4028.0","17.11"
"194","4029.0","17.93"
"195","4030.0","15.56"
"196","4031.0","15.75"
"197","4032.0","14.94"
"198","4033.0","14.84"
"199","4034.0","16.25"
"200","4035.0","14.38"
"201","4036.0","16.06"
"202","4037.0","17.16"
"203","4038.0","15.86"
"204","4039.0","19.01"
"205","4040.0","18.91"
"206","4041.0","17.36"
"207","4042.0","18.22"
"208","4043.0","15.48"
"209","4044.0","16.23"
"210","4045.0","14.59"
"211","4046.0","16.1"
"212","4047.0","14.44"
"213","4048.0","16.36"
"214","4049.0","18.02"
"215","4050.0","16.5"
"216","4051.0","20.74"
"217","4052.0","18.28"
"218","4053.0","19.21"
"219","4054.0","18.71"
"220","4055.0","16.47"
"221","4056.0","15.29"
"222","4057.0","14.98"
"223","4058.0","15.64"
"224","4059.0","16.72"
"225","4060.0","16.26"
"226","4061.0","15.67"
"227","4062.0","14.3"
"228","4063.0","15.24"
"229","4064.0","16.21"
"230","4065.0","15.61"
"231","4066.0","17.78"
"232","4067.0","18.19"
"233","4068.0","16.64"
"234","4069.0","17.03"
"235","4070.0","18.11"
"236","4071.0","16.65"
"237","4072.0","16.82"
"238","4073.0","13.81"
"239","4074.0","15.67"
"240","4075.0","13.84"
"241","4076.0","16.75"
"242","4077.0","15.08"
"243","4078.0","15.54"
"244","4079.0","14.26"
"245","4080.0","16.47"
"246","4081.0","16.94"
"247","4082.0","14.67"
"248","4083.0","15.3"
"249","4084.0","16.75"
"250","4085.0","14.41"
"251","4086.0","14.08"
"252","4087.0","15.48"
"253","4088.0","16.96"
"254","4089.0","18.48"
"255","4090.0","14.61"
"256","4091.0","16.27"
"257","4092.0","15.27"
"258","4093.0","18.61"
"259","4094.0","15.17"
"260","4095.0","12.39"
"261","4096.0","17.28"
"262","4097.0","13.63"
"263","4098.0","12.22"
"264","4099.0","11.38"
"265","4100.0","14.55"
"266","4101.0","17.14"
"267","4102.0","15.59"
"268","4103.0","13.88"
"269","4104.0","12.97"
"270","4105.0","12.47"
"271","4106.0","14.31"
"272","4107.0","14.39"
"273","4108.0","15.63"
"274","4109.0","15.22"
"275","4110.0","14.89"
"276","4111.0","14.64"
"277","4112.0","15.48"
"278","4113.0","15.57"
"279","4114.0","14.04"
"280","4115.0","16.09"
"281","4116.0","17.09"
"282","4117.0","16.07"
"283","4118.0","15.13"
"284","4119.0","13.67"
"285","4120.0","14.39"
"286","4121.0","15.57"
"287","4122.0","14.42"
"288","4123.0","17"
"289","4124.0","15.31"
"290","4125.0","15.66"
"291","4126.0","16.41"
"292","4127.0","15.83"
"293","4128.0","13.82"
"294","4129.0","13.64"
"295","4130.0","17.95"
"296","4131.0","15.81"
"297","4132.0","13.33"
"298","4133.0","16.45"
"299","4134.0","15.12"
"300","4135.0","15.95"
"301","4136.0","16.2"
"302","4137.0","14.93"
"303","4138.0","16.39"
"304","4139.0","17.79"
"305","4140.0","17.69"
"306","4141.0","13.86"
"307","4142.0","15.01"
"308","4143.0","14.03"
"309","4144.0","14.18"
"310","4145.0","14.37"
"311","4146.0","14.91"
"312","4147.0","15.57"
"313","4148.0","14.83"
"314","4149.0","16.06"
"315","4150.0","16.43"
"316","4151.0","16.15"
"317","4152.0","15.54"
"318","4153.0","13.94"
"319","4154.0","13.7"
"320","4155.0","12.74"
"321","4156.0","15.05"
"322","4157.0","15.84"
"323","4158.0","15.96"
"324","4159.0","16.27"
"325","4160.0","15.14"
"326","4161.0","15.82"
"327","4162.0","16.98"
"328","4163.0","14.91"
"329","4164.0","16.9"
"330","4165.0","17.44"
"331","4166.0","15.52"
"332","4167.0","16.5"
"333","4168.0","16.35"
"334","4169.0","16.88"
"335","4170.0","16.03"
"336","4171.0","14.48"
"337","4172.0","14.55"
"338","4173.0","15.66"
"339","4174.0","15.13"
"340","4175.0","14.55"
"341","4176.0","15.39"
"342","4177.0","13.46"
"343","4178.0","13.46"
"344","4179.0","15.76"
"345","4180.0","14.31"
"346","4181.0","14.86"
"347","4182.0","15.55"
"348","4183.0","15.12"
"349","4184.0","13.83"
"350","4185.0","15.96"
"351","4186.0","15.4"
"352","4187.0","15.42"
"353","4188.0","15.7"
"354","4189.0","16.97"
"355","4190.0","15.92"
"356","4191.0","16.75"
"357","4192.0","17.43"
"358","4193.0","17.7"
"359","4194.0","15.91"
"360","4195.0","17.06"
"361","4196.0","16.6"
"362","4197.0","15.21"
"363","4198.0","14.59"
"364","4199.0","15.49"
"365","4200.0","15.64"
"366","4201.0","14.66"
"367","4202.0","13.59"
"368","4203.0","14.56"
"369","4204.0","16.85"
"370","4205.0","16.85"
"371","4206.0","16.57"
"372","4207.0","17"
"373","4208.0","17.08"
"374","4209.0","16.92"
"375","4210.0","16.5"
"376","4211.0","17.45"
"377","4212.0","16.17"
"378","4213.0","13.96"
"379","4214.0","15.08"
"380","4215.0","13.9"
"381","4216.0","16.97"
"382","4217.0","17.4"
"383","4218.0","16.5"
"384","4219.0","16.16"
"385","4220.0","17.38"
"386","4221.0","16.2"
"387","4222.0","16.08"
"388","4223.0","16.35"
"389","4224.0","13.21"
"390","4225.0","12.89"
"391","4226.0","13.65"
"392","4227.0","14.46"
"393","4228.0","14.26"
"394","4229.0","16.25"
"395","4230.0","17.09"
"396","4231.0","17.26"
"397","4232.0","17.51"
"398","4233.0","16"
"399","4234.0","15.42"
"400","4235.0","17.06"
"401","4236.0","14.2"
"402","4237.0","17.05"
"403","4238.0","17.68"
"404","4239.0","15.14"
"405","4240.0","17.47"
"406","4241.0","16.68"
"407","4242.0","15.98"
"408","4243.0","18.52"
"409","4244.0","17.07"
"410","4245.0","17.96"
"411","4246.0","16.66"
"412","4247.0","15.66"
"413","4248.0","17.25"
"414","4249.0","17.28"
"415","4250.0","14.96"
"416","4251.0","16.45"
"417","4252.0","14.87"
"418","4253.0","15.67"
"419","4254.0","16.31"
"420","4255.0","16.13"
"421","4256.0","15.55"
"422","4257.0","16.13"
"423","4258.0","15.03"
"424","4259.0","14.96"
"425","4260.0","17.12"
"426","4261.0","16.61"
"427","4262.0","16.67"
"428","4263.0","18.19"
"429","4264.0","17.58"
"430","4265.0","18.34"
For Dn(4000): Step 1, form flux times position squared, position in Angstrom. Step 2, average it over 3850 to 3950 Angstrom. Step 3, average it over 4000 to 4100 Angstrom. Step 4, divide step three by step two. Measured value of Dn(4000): 1.4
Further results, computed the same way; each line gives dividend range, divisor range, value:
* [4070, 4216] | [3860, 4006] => 1.33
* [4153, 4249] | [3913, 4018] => 1.33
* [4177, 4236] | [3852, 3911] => 1.44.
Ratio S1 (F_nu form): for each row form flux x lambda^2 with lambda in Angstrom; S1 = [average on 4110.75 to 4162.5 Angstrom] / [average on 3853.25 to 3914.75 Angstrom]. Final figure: 1.4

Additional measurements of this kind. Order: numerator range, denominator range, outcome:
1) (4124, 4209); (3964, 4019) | 1.20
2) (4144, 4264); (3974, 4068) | 1.08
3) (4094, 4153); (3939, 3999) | 1.26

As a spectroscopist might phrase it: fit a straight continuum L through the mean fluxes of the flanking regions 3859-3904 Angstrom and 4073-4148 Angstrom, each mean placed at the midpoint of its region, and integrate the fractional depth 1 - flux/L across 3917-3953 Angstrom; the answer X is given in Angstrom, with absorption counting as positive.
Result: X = 3.1 Angstrom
